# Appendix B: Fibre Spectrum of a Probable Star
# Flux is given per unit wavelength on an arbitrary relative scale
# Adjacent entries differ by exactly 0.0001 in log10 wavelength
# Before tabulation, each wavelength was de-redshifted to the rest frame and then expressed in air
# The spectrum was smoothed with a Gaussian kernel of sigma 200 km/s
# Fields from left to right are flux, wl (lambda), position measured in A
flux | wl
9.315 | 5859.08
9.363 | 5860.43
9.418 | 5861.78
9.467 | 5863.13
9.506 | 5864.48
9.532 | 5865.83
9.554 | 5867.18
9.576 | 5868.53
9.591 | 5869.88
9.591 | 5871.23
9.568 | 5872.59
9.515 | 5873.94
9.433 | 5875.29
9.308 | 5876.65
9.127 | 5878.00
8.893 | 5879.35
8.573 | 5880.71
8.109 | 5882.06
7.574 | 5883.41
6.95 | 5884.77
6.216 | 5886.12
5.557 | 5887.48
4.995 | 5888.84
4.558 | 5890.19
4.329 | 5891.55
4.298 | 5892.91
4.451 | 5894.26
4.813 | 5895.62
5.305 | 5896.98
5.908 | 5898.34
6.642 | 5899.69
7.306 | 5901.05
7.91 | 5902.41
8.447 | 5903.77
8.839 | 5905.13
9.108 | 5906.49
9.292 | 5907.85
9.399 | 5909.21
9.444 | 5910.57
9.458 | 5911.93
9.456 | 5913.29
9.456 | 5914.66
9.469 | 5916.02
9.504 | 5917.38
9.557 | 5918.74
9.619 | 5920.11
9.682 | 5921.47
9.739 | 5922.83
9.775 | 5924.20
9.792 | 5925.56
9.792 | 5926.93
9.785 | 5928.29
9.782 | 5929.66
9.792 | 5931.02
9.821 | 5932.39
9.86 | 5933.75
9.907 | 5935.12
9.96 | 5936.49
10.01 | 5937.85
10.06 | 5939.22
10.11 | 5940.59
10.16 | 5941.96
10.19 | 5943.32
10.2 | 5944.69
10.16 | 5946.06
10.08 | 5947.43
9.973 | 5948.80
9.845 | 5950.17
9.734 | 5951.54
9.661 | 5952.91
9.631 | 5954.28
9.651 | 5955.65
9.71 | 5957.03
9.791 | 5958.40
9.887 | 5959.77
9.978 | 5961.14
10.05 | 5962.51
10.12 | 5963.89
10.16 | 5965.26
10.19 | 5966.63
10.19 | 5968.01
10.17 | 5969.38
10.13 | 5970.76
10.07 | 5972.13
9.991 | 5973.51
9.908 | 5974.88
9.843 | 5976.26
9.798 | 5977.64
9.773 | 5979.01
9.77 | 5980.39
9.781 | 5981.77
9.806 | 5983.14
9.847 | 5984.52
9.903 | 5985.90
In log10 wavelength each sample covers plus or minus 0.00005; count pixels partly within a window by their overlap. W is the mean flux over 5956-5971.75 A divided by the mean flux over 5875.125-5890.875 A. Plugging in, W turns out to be 1.36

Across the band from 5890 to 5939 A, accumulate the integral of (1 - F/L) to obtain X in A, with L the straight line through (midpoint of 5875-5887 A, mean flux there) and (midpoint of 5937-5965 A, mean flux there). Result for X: 3.0 A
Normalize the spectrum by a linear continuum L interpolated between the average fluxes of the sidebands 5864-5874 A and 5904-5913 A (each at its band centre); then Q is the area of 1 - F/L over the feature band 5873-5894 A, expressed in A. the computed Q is 5.1 A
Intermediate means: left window 9.56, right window 9.23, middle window 7.14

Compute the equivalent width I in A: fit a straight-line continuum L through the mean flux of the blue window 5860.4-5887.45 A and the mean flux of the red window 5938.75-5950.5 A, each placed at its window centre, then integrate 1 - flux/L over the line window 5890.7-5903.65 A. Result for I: 4.9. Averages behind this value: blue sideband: 8.85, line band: 5.77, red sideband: 10.1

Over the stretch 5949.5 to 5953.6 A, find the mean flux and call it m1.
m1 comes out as 9.75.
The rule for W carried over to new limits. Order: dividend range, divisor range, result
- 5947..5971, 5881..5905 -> 1.61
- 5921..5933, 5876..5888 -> 1.25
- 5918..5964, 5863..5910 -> 1.28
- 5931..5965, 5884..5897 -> 1.93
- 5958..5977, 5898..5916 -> 1.17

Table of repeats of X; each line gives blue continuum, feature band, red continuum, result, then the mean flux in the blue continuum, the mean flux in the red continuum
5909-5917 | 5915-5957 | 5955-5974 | -0.6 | 9.45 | 10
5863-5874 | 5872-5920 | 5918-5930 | 9.4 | 9.55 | 9.72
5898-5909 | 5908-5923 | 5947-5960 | -1.8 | 8.06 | 9.79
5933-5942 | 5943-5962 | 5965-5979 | 0.2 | 10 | 10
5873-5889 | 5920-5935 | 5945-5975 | -1.0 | 7.97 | 9.96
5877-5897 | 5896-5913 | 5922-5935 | -0.5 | 6.33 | 9.8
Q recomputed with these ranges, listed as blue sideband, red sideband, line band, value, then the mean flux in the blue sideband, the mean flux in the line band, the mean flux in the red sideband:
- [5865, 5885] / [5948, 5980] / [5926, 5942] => -0.47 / 9.04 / 9.91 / 9.92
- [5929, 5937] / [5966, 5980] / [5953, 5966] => 0.09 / 9.85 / 9.88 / 10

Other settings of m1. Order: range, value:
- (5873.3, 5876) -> 9.46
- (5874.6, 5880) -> 9.2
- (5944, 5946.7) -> 10.2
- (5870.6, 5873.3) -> 9.56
